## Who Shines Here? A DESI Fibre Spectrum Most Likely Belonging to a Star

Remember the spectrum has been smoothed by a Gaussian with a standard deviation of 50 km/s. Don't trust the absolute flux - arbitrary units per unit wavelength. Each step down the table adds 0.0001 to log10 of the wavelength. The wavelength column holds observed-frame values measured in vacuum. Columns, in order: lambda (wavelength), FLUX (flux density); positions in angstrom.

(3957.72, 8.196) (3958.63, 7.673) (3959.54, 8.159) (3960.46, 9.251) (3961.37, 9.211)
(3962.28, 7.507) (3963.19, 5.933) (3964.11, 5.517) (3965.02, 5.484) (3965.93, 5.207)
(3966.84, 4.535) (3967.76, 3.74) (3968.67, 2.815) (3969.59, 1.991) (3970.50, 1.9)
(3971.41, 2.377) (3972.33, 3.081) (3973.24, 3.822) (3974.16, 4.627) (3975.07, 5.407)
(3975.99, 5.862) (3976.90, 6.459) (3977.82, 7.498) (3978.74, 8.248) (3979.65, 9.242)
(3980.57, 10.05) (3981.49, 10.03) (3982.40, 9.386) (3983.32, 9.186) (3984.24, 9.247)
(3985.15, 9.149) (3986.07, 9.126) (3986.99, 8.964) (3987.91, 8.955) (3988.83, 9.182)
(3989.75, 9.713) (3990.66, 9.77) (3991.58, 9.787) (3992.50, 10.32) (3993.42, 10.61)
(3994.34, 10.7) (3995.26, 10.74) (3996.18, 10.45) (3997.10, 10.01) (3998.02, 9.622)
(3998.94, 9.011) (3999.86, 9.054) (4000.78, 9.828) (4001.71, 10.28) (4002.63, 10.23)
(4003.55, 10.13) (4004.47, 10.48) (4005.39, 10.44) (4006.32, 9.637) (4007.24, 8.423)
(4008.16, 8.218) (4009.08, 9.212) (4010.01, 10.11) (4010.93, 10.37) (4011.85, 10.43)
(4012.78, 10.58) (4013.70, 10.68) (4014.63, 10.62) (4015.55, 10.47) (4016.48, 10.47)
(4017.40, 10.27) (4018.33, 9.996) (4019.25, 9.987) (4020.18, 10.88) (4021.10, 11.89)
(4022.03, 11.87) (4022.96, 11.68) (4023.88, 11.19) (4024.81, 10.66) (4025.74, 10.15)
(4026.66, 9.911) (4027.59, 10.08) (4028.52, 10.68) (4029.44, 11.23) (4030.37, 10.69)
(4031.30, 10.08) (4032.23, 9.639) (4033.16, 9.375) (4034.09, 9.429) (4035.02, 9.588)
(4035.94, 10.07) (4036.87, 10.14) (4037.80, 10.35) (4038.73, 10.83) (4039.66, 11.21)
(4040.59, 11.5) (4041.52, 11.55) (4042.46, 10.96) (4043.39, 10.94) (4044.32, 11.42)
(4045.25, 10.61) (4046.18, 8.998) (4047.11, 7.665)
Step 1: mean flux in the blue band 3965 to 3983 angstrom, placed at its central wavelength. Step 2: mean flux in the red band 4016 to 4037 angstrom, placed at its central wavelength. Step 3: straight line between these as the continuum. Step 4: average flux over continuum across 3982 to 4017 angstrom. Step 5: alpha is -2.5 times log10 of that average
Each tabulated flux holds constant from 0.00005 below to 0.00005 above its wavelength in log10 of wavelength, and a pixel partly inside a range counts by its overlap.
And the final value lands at -0.24 mag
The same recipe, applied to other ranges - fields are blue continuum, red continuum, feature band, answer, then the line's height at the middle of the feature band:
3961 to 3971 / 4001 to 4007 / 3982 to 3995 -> -0.20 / 7.96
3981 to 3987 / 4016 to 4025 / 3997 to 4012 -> 0.05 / 10.2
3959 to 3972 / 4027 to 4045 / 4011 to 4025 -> -0.17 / 9.17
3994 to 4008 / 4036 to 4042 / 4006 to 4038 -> 0.02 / 10.4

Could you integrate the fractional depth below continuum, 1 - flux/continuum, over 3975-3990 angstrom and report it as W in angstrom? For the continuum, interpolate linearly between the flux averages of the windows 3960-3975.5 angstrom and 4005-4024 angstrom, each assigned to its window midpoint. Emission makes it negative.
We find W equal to -4.6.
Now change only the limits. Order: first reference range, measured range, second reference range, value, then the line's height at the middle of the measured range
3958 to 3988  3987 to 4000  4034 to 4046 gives -3.26 angstrom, 7.87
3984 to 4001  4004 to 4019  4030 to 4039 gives -0.29 angstrom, 9.84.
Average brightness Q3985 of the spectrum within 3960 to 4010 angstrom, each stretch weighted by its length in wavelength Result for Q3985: 7.98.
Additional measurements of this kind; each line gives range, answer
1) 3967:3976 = 3.48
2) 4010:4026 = 10.7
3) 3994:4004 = 9.99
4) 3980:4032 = 10.1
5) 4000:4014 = 9.91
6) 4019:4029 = 10.8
